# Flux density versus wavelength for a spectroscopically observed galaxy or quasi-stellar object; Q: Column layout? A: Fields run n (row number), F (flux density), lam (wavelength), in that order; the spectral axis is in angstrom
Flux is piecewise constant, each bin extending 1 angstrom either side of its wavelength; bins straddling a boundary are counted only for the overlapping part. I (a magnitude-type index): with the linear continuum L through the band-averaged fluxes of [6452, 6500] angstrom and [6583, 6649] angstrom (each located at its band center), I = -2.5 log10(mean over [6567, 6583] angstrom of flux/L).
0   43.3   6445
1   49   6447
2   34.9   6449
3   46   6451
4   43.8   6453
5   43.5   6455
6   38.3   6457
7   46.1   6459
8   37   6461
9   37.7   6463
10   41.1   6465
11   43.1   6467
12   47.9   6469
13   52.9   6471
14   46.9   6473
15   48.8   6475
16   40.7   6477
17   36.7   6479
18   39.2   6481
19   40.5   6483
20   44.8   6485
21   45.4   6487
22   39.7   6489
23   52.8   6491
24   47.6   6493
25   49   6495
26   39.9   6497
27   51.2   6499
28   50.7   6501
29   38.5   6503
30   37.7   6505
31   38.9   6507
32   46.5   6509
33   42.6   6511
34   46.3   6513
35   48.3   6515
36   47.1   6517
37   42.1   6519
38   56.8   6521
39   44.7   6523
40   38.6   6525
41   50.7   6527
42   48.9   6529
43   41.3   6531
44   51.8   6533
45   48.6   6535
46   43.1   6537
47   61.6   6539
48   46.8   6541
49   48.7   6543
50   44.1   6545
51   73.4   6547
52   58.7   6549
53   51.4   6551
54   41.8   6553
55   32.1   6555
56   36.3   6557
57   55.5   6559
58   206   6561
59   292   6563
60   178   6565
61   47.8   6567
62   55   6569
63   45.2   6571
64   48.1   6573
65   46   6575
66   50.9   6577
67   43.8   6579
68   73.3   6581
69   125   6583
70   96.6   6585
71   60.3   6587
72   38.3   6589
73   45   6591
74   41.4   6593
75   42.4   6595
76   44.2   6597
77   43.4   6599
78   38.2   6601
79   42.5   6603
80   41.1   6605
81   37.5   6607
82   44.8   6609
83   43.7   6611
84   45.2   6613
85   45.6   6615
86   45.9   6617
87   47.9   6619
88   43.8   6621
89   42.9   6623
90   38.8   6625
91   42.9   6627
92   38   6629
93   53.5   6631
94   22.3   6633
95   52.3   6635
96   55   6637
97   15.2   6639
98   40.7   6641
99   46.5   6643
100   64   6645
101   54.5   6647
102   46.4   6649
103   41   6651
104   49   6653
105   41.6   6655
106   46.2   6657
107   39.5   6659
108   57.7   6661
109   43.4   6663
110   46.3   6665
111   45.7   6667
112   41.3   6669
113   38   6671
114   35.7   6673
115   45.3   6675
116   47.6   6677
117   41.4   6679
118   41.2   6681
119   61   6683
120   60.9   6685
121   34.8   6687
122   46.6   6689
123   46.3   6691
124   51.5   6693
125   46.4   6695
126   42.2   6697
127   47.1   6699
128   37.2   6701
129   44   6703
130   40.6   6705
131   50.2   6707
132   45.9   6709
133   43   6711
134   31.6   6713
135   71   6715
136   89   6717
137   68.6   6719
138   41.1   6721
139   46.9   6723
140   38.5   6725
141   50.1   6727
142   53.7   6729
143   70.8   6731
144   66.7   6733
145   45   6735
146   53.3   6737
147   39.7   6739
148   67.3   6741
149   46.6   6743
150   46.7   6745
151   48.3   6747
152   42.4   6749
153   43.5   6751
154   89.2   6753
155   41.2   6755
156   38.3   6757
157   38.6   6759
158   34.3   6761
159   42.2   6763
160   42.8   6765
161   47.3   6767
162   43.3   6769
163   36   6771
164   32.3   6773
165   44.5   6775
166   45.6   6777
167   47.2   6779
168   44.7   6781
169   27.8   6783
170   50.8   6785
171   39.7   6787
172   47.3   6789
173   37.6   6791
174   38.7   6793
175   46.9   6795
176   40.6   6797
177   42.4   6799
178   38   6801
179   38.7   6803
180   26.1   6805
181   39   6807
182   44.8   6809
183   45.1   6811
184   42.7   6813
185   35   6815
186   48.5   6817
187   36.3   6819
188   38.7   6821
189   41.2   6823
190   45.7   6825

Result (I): -0.22 mag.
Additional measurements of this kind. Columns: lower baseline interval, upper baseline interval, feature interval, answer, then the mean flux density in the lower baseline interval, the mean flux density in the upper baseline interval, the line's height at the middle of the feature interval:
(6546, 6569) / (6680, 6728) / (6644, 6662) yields 0.31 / 95.7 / 49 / 65.2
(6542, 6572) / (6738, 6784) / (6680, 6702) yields 0.24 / 84.4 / 44.8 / 58.4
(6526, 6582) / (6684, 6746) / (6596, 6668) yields 0.33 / 68.6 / 50.4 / 59.8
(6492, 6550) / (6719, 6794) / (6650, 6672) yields 0.06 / 47.7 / 46.5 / 47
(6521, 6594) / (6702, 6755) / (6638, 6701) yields 0.26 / 66.8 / 52.6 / 57.5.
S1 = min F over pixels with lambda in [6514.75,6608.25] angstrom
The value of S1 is 32.1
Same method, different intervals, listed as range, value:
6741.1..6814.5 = 26.1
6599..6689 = 15.2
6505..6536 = 37.7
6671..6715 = 31.6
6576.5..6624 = 37.5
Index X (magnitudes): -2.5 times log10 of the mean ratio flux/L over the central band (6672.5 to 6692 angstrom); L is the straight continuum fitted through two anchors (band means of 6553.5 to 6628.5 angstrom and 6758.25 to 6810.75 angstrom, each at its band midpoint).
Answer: 0.14 mag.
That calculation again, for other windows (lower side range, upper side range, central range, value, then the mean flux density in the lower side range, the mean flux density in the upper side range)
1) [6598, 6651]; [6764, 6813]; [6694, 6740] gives -0.20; 43.5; 41.2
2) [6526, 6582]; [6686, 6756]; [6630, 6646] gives 0.33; 68.6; 50.5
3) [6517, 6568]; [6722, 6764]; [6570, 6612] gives 0.24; 69.2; 49.7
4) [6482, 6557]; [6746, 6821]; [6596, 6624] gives 0.05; 46.7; 42.3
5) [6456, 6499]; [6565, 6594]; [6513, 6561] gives 0.07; 43.8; 62.5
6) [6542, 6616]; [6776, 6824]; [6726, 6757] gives -0.13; 65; 41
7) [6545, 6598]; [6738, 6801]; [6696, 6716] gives 0.18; 73.6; 44.2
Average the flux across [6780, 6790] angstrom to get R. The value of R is 42.1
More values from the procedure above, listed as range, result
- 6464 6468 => 42.1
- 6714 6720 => 76.2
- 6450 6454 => 44.9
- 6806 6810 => 41.9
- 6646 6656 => 46.5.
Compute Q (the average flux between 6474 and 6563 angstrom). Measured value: 52.6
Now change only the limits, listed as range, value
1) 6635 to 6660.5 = 45.5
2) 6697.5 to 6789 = 47.8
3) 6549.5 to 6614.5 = 66.4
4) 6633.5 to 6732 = 47.5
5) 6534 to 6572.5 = 76.8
